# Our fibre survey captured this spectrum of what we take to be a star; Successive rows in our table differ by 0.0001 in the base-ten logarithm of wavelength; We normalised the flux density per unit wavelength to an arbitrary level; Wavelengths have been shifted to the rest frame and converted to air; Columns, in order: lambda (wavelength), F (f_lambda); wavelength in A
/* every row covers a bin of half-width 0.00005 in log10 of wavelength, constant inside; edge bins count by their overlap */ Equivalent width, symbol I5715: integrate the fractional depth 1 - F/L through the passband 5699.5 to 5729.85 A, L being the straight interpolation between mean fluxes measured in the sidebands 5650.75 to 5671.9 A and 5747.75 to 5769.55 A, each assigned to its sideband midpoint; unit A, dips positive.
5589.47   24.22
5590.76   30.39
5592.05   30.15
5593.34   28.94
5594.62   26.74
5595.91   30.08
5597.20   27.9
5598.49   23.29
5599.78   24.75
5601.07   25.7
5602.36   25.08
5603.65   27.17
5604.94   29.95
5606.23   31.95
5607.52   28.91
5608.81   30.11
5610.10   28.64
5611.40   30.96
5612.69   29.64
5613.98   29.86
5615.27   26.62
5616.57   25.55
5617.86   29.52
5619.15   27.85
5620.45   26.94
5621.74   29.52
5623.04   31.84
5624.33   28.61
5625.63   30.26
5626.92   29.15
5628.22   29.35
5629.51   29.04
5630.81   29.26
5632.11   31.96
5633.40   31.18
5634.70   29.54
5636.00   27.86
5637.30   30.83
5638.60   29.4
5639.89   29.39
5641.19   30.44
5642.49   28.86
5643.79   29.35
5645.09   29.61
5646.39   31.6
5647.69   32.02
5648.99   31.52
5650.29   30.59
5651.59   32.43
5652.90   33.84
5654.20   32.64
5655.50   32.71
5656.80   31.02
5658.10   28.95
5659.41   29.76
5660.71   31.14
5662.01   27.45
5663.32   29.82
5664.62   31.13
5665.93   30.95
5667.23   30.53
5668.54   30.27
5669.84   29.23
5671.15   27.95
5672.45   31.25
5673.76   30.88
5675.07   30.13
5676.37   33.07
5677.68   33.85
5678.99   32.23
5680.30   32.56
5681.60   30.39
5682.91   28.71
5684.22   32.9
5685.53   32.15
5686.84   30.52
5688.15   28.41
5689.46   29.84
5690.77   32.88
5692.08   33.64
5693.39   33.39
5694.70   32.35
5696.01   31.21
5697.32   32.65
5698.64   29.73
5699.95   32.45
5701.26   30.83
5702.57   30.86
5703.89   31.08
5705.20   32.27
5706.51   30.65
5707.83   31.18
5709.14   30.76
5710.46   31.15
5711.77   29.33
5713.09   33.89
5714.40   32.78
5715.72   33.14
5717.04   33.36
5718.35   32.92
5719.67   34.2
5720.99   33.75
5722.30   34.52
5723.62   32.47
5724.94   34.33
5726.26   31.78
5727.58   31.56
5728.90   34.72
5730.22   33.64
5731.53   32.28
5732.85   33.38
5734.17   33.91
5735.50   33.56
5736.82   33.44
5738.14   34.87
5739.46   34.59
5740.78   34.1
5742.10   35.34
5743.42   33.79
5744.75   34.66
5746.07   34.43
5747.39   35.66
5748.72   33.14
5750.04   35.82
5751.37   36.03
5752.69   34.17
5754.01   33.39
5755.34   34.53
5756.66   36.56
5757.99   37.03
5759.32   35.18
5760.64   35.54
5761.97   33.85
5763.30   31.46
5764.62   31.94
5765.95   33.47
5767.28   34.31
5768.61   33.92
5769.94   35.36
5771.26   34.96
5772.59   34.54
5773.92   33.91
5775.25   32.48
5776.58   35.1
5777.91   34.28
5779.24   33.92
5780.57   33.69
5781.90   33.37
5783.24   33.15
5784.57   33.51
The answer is 0.3 A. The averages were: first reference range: 30.6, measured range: 32.4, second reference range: 34.4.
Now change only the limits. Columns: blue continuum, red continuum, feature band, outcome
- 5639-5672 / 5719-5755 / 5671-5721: 0.9 A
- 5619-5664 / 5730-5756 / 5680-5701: 0.5 A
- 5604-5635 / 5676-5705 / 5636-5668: -0.2 A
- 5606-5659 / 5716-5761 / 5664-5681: 0.3 A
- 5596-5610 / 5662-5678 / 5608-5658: -1.8 A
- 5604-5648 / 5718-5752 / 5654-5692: 0.7 A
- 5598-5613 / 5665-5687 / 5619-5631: -0.2 A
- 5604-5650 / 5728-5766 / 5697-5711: 0.6 A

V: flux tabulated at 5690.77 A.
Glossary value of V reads 32.88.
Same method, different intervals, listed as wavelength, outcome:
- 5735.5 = 33.56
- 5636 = 27.86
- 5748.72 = 33.14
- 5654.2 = 32.64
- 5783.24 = 33.15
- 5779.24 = 33.92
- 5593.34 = 28.94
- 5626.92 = 29.15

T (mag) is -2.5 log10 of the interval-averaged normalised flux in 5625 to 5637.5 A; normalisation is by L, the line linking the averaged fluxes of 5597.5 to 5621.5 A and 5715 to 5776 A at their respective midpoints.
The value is -0.033 mag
